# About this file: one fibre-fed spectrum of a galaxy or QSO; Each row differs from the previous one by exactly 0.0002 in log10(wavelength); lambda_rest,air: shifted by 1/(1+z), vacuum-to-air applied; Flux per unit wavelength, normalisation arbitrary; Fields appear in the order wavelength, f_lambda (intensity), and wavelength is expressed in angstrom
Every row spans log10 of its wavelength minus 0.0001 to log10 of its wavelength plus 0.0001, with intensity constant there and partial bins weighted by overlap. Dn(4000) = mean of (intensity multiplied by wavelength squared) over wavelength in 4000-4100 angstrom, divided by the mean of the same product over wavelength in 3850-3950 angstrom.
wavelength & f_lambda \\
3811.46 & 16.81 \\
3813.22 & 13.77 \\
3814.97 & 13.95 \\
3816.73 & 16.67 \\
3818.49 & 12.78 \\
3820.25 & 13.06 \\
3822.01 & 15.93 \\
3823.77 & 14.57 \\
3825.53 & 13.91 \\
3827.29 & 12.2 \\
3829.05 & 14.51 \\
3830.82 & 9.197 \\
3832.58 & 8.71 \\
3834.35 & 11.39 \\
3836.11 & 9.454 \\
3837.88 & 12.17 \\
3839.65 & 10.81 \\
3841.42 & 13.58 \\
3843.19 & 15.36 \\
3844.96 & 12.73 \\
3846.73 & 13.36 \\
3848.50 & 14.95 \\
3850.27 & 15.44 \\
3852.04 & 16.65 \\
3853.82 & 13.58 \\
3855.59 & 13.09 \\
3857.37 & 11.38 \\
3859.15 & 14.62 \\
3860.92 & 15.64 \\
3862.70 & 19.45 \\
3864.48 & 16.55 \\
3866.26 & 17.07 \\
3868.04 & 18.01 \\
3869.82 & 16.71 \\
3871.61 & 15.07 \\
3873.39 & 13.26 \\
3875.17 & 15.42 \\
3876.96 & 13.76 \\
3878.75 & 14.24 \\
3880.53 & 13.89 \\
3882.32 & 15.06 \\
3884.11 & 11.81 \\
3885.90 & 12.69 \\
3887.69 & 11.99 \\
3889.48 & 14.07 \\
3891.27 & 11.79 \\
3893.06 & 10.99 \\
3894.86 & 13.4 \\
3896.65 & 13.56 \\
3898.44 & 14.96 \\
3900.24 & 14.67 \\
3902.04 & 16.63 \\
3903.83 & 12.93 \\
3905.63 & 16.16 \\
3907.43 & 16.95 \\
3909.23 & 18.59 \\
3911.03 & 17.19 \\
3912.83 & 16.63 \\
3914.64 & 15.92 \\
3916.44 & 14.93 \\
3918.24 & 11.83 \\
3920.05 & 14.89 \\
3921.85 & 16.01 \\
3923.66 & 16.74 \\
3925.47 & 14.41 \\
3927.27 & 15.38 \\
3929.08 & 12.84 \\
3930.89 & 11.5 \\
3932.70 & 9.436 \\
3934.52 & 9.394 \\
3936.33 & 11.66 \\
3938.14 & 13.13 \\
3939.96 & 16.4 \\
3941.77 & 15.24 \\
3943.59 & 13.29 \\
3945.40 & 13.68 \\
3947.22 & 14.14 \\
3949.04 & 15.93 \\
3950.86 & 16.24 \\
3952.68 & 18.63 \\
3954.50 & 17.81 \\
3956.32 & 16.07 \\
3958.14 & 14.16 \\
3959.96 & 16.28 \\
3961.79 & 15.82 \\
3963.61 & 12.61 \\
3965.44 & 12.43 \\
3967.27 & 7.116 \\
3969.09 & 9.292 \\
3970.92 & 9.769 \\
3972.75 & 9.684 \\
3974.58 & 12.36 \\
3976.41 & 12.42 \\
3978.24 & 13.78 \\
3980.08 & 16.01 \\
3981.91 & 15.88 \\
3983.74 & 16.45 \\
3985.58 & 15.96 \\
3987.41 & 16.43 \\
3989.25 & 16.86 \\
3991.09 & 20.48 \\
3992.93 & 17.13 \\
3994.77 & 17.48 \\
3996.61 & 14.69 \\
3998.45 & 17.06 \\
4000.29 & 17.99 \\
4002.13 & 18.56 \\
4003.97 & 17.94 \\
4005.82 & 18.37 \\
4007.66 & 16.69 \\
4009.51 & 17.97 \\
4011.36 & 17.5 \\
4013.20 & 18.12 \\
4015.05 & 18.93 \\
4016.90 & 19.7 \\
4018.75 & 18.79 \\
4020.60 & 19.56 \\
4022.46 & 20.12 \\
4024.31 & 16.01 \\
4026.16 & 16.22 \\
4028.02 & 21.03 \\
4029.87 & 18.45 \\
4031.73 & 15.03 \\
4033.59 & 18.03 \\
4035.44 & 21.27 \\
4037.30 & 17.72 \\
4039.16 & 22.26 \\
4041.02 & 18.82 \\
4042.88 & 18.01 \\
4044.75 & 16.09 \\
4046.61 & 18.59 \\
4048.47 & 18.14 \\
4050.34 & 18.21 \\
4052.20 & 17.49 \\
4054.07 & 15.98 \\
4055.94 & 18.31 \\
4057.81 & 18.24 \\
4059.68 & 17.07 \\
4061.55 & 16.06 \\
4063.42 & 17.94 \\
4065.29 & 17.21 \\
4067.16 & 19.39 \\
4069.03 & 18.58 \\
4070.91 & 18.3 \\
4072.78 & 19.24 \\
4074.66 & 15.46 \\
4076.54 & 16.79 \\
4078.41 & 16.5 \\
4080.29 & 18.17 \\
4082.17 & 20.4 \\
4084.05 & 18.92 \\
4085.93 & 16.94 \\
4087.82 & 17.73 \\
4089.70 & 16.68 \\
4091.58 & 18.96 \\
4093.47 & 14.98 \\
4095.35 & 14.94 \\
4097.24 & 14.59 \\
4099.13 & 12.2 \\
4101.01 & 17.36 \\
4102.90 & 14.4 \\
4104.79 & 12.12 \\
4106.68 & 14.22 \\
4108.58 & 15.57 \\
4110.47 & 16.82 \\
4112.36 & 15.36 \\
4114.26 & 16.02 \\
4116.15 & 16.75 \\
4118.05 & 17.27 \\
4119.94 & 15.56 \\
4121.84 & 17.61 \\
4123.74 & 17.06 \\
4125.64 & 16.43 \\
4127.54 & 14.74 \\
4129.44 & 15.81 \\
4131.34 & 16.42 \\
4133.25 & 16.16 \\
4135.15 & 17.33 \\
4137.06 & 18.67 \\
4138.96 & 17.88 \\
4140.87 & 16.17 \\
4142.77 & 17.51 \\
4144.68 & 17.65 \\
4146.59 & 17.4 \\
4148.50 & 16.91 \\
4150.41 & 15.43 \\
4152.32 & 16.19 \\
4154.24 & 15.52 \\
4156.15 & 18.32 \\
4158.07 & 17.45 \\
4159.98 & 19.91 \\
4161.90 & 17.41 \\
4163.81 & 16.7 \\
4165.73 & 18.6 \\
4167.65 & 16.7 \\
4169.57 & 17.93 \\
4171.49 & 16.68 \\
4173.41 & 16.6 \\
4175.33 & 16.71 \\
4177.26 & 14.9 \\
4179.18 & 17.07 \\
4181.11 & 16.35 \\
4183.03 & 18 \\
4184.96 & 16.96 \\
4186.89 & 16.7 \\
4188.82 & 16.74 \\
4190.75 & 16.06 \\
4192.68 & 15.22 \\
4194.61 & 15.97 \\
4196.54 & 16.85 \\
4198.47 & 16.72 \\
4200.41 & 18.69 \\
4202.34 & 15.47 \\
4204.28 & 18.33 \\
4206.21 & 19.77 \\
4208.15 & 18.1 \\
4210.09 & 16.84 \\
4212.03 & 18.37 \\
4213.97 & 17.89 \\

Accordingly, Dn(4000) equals 1.3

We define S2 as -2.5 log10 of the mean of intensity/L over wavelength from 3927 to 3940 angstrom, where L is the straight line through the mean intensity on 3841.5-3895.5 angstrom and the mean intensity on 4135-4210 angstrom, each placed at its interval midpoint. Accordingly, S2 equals 0.235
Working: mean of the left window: 14.4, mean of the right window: 17.1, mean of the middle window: 12.1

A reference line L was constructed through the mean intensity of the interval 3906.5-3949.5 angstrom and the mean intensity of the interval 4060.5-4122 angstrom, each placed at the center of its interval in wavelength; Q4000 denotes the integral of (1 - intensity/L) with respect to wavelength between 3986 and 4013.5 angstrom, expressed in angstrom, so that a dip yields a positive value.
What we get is -3.8 angstrom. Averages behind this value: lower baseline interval 14.4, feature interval 17.5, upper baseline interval 16.6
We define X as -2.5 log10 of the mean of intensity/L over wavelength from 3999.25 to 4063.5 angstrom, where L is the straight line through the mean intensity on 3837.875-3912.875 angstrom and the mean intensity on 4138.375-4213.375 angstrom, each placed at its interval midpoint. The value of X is -0.14 mag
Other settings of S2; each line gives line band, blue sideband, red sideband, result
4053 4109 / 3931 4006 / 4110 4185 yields -0.05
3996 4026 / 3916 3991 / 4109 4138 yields -0.21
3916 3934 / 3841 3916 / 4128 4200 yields 0.11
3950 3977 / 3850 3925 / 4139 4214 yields 0.15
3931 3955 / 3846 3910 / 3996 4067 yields 0.15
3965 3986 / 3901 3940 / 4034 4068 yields 0.27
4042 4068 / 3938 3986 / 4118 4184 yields -0.14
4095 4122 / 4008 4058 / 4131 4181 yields 0.15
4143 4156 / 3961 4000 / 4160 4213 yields 0.00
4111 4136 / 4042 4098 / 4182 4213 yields 0.06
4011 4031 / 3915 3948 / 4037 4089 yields -0.12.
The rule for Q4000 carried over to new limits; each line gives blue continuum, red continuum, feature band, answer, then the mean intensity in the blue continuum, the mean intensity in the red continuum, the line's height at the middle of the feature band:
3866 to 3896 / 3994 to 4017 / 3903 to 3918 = -1.1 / 14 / 17.7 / 14.9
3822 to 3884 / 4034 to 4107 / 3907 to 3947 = 2.1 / 14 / 17.3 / 15.1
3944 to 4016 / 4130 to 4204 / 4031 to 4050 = -2.9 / 15.5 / 17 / 16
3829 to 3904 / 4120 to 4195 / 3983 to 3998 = -1.8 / 13.8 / 16.9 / 15.1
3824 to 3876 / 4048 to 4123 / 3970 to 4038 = -4.7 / 14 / 16.8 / 15.8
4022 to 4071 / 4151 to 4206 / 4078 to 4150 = 4.3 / 18.1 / 17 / 17.5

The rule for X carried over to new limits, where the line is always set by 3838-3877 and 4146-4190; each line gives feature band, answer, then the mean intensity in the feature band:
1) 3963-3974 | 0.467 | 10.1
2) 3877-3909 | 0.082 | 14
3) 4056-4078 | -0.088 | 17.7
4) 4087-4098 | 0.009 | 16.3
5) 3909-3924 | -0.033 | 15.7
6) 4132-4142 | -0.028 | 17.2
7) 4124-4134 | 0.049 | 16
